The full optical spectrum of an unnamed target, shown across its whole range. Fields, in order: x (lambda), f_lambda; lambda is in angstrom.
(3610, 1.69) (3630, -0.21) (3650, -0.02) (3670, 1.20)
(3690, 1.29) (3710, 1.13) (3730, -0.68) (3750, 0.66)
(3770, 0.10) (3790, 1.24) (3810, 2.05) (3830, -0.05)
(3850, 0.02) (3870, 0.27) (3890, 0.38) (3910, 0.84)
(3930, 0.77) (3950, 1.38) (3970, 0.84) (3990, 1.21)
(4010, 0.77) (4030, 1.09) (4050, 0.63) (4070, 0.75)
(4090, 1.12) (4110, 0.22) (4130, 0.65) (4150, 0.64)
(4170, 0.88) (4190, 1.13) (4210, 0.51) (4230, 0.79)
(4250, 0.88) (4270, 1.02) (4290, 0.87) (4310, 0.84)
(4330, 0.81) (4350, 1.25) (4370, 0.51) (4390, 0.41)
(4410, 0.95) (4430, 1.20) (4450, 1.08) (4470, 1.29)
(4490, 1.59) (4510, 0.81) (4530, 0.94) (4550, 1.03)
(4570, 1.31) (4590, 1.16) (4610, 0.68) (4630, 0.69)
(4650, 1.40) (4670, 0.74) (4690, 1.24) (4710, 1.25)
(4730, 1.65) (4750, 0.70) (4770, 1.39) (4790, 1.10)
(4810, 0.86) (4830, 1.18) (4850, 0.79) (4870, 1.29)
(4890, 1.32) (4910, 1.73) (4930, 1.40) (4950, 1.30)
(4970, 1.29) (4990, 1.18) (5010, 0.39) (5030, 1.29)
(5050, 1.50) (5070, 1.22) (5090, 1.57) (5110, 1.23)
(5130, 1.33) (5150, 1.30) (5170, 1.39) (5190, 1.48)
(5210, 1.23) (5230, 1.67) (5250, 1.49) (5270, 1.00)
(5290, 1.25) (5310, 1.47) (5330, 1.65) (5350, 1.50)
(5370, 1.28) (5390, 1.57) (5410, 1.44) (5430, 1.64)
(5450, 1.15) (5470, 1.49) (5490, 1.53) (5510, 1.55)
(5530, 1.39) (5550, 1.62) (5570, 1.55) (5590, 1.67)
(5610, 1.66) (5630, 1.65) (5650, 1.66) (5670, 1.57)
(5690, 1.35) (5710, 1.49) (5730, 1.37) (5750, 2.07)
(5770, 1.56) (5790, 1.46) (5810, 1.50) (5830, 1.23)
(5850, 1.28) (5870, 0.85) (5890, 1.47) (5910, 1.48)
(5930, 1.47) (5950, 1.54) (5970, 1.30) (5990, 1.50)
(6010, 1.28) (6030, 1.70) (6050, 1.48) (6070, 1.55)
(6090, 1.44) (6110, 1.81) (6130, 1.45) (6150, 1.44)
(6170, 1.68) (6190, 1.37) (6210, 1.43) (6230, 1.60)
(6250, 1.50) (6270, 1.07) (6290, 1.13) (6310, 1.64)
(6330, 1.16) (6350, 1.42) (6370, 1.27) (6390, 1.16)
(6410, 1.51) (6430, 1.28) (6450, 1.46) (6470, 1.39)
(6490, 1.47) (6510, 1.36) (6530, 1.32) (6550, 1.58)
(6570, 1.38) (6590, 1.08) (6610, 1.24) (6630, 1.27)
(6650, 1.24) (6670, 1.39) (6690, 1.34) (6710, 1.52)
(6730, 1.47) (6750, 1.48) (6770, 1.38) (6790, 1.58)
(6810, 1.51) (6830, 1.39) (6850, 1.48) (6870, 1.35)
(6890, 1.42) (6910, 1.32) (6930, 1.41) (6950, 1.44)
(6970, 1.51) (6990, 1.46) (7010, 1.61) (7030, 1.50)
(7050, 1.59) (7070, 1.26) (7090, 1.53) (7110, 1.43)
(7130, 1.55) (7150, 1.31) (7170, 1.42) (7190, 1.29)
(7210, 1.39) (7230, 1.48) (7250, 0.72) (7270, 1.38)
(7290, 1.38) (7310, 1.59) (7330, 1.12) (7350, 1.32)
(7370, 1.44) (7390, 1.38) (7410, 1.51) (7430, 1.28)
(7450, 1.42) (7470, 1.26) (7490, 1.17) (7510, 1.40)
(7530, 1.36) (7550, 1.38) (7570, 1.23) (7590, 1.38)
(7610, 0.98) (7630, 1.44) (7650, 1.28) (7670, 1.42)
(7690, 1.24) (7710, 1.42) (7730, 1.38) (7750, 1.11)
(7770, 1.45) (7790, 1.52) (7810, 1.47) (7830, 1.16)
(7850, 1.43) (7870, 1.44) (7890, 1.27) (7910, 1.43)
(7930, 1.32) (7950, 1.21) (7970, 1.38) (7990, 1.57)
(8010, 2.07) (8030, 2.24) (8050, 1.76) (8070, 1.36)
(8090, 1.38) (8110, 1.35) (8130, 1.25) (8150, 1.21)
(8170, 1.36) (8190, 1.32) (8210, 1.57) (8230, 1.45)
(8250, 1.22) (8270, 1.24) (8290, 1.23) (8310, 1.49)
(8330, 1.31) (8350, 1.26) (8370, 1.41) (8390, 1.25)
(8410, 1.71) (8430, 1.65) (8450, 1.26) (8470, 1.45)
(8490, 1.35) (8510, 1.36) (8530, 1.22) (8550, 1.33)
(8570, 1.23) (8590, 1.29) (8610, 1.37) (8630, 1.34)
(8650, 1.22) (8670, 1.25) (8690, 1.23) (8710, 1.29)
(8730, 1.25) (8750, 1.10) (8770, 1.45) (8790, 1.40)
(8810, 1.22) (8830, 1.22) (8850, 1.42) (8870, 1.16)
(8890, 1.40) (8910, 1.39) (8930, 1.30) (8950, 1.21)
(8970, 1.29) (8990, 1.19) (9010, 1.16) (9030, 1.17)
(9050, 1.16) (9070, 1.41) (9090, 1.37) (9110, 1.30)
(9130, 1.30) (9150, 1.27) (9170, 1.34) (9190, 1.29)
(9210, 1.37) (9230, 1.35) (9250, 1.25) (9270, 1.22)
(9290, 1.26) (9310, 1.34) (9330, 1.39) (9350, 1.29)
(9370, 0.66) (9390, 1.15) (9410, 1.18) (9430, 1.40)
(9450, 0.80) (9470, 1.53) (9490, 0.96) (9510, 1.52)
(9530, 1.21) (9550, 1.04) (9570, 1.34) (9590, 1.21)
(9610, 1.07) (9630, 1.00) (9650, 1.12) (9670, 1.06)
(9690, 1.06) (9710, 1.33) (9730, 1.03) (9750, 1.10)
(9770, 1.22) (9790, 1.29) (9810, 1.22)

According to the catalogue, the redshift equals 0.222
